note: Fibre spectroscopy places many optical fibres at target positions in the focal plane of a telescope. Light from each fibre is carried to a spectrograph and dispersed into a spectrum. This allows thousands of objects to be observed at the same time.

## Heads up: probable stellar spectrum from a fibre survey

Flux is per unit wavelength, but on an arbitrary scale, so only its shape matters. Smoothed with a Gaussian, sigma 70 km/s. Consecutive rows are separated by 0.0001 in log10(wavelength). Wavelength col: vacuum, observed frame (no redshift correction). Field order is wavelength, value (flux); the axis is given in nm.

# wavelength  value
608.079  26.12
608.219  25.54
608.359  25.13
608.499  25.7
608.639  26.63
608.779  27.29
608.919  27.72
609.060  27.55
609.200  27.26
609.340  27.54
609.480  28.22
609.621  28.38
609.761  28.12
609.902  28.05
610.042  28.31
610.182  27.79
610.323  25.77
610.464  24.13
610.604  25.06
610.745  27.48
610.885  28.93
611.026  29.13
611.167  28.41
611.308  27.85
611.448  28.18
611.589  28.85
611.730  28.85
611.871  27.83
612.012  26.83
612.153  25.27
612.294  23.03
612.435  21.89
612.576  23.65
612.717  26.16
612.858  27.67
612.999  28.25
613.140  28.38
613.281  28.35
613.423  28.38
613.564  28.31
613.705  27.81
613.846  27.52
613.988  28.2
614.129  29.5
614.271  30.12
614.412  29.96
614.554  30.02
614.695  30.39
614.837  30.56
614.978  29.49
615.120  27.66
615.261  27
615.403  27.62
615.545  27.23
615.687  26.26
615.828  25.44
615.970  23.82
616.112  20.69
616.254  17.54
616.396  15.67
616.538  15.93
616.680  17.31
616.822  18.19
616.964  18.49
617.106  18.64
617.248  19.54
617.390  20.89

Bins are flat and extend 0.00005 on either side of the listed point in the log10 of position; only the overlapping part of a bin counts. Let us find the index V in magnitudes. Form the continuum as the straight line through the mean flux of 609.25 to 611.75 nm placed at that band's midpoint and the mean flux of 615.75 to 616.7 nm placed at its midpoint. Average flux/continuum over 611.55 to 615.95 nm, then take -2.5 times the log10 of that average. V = -0.20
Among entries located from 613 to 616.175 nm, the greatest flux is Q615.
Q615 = 30.56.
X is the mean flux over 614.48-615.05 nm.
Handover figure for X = 30.1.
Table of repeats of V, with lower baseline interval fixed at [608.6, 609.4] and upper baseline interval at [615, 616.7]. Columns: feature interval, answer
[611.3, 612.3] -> -0.07 mag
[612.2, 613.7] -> -0.07 mag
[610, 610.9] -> -0.01 mag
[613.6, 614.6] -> -0.20 mag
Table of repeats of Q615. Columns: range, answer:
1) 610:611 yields 28.93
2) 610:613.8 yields 29.13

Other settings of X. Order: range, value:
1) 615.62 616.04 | 25.2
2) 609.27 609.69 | 28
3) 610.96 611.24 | 28.7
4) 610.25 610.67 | 25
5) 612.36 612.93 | 24.9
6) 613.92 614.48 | 29.5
